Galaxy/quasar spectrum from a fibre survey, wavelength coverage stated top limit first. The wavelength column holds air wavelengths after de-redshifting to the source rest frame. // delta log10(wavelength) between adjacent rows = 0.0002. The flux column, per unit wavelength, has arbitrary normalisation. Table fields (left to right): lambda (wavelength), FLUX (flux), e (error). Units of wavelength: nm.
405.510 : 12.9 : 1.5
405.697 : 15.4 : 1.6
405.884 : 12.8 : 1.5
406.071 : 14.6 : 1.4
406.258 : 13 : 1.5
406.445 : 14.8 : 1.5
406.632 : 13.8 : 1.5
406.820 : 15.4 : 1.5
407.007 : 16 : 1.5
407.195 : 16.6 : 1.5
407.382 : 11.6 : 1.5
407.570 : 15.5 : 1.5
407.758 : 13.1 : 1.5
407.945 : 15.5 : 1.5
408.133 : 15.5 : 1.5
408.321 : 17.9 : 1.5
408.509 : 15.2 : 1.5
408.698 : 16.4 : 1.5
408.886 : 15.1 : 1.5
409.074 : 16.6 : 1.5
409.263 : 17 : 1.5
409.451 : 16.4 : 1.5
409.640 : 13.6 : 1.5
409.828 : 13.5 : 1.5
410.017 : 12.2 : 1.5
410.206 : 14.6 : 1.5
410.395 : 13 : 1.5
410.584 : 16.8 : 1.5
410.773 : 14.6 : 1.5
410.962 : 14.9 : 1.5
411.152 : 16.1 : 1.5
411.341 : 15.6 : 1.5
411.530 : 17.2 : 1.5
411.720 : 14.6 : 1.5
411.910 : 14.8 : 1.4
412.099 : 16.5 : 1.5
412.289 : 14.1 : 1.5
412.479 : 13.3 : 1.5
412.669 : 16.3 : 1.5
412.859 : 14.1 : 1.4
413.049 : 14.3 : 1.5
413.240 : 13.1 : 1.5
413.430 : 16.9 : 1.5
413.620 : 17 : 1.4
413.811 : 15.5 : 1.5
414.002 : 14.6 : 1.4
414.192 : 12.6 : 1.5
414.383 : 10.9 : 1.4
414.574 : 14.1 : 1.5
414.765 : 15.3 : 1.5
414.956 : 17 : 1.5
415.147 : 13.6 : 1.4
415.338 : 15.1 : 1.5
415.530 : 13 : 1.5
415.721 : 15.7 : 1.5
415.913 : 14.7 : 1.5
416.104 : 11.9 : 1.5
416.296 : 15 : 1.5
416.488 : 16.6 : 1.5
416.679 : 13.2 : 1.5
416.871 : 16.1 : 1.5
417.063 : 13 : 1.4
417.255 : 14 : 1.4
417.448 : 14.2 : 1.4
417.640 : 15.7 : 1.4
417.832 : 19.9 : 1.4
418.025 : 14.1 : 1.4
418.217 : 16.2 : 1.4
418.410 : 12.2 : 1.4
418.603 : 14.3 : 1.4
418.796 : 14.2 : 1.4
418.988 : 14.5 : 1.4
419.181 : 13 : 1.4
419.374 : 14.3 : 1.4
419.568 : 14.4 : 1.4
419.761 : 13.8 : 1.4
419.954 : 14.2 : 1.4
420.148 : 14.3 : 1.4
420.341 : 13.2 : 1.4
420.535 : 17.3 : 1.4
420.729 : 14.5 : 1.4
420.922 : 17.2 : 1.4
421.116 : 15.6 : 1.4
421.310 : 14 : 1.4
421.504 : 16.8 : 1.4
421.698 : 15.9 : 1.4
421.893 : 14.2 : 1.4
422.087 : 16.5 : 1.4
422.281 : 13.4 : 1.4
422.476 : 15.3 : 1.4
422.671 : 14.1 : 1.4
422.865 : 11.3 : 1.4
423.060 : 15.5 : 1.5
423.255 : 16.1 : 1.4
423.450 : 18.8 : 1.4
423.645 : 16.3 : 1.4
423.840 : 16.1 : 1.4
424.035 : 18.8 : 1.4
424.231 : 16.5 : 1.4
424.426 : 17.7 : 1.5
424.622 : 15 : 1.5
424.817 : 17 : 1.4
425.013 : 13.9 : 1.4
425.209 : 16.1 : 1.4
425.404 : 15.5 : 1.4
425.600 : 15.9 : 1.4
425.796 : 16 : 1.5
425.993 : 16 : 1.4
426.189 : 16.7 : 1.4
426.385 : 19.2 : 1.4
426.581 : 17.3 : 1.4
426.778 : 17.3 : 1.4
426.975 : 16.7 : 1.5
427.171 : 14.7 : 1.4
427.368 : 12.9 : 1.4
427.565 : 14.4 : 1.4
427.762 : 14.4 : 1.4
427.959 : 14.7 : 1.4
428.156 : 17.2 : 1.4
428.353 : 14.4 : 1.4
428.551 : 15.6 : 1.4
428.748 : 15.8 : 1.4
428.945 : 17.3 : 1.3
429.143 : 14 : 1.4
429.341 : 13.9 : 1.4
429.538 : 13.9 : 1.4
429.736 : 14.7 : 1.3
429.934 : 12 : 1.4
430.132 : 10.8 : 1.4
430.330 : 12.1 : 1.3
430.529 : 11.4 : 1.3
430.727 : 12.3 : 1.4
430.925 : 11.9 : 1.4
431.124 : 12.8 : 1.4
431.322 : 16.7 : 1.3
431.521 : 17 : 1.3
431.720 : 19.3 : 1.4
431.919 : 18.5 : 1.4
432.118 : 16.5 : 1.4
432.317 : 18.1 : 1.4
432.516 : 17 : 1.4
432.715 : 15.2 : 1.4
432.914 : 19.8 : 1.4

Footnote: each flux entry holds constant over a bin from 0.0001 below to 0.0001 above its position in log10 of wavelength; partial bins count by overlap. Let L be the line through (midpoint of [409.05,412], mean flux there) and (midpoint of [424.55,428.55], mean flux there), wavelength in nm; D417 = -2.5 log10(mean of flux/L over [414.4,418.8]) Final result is 0.046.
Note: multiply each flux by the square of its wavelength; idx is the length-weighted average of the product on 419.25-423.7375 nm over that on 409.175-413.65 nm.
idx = 1.06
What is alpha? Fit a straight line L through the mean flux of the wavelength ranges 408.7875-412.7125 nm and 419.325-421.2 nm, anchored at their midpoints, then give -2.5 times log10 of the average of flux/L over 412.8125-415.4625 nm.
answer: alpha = 0.03 mag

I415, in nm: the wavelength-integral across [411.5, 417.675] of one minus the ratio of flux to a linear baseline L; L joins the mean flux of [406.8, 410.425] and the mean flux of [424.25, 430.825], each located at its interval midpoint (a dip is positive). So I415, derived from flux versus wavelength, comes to 0.18 nm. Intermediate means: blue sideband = 15.1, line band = 14.6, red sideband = 15.1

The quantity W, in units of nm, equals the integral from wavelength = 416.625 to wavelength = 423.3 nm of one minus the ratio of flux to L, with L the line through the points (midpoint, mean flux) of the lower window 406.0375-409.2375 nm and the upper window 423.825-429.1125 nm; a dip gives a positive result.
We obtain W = 0.41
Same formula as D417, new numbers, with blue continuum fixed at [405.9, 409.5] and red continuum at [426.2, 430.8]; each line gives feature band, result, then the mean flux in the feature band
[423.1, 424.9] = -0.142 mag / 16.9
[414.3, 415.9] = 0.047 mag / 14.4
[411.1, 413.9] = -0.014 mag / 15.3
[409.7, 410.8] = 0.079 mag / 14.1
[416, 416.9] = 0.039 mag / 14.5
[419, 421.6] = 0.007 mag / 14.8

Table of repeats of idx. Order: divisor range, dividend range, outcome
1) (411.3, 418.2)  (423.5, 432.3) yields 1.11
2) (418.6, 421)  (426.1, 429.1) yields 1.13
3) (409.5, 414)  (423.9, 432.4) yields 1.12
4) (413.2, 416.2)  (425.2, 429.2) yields 1.16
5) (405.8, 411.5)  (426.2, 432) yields 1.10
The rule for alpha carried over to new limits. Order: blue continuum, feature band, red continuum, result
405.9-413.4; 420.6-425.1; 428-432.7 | -0.054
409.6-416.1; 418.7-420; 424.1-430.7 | 0.062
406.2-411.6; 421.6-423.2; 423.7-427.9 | 0.094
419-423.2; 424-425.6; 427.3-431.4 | -0.129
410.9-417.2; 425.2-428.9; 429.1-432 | -0.119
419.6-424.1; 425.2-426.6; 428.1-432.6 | -0.101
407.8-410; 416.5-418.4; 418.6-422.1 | -0.006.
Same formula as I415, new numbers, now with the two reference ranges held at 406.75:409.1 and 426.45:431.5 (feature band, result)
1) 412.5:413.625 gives 0.01 nm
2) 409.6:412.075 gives 0.07 nm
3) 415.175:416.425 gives 0.06 nm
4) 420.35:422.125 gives -0.10 nm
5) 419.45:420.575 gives 0.03 nm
